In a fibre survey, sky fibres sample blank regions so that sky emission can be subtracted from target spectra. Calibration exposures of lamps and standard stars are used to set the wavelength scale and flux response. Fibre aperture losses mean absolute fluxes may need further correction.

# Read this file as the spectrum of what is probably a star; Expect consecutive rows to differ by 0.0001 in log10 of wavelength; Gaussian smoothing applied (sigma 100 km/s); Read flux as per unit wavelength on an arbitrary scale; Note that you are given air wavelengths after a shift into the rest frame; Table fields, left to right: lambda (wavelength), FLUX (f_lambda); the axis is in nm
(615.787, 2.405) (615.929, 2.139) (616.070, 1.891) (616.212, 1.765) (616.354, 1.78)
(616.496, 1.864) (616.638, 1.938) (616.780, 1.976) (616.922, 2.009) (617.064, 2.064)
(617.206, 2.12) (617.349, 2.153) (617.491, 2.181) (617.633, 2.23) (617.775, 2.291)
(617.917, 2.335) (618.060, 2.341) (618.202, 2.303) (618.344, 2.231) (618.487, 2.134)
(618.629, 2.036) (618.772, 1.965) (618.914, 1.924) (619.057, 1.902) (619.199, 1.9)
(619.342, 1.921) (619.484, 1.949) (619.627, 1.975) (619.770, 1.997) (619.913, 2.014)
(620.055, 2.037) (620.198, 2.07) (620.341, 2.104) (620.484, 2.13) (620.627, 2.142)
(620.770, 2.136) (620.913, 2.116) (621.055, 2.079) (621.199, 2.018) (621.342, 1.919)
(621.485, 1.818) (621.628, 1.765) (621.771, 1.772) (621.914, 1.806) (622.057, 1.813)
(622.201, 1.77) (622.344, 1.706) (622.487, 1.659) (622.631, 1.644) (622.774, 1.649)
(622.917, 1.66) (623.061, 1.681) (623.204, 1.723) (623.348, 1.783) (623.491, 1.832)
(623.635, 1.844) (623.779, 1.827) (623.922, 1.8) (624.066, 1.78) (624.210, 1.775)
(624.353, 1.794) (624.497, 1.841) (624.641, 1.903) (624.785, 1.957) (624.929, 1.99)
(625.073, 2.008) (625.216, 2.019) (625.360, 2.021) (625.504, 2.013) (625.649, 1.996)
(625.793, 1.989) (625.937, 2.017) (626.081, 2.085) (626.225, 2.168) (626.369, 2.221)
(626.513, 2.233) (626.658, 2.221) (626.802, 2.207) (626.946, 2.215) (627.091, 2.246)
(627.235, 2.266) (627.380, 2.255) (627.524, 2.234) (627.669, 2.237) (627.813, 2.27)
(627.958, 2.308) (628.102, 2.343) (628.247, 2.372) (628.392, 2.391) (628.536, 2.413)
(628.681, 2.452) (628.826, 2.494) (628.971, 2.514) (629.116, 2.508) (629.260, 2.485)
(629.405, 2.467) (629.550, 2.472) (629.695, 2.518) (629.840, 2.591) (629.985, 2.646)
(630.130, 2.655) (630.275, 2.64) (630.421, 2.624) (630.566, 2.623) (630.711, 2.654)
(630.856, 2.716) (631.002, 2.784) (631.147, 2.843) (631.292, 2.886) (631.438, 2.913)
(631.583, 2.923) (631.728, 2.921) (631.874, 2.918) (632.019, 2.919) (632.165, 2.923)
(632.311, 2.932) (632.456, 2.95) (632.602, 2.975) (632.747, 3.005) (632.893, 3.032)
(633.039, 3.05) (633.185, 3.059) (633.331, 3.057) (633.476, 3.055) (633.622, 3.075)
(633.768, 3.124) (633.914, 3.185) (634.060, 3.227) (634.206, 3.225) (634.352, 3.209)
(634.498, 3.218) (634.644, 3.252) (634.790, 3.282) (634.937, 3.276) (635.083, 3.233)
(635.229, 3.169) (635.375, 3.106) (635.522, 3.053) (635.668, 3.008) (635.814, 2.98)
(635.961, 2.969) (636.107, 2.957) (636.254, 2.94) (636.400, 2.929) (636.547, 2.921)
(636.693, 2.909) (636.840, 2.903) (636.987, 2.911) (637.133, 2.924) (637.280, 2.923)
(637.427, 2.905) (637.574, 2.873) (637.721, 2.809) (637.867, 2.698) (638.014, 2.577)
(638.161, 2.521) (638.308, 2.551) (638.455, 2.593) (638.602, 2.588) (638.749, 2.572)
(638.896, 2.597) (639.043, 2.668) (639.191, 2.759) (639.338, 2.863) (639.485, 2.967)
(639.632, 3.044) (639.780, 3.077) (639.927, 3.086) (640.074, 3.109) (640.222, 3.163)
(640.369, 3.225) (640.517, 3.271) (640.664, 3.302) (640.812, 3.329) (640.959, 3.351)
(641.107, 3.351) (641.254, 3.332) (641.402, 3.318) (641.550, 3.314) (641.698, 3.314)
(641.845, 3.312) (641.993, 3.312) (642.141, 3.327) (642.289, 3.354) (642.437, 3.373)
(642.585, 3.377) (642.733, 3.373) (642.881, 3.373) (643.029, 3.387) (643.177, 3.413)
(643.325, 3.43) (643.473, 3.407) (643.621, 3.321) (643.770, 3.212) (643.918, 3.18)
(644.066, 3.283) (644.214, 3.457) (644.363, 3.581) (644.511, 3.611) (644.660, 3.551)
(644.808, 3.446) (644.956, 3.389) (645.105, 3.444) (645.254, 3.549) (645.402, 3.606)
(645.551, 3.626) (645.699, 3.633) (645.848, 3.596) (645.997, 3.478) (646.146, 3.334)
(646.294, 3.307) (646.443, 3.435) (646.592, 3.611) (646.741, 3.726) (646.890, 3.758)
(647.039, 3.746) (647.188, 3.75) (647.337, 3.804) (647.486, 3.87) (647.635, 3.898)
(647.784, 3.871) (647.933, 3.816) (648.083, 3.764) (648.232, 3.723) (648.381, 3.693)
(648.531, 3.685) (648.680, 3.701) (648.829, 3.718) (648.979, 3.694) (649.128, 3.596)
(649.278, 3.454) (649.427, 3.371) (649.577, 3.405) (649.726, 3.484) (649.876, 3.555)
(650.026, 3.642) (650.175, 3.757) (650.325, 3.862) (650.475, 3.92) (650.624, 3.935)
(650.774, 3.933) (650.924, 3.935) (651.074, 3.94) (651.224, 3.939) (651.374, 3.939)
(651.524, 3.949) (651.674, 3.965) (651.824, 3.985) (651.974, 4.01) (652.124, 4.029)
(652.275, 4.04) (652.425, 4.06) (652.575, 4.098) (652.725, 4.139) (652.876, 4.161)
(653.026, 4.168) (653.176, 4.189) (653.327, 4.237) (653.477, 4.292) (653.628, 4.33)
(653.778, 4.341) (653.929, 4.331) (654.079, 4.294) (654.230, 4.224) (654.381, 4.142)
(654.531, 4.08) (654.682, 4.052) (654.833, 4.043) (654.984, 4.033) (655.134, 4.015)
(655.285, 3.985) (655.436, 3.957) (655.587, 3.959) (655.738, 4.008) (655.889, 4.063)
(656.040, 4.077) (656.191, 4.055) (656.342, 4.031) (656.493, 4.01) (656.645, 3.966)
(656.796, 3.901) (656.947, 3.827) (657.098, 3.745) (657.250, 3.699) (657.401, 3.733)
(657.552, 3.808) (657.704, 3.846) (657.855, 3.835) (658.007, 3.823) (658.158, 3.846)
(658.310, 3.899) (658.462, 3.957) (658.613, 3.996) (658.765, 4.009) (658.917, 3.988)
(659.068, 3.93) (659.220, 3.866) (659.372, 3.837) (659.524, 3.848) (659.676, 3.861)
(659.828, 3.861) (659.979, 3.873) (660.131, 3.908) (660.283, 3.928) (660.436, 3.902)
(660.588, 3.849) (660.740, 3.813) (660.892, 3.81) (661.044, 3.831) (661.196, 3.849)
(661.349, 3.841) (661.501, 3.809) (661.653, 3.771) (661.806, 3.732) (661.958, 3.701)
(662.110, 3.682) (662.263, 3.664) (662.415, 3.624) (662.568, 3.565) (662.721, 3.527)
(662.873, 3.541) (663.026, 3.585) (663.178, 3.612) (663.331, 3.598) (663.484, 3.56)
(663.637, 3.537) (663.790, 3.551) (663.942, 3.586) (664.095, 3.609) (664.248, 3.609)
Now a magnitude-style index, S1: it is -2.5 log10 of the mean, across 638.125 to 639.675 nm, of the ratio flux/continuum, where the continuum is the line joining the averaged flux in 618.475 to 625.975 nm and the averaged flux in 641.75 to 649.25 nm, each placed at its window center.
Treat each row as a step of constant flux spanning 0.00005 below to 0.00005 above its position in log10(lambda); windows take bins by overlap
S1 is 0.14 mag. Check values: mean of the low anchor 1.91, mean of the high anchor 3.54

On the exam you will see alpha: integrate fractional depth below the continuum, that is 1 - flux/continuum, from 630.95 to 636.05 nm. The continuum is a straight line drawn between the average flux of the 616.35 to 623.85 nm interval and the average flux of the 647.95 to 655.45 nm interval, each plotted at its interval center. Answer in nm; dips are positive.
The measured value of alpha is -0.46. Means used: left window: 1.96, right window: 3.94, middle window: 3.05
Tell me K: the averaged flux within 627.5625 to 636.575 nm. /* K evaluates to 2.84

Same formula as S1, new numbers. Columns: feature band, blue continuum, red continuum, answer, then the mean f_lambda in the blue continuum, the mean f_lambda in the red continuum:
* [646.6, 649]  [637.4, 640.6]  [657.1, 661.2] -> -0.146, 2.84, 3.86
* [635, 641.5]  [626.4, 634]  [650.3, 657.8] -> 0.053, 2.65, 4.03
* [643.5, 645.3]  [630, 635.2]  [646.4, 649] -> 0.050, 2.98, 3.74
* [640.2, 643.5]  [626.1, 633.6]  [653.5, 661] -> -0.046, 2.6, 3.96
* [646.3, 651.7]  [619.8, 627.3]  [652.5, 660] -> -0.056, 1.95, 4.01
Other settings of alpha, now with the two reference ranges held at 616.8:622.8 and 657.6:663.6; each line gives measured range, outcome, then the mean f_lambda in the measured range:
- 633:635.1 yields -0.43 nm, 3.17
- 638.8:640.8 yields -0.09 nm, 3.01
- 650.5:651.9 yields -0.23 nm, 3.95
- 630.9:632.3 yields -0.20 nm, 2.89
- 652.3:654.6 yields -0.48 nm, 4.2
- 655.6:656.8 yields -0.14 nm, 4.02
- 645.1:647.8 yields -0.39 nm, 3.63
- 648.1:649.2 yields -0.14 nm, 3.69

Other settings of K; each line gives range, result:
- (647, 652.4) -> 3.79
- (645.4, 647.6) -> 3.62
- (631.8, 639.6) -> 2.95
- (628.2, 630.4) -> 2.51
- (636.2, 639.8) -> 2.8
